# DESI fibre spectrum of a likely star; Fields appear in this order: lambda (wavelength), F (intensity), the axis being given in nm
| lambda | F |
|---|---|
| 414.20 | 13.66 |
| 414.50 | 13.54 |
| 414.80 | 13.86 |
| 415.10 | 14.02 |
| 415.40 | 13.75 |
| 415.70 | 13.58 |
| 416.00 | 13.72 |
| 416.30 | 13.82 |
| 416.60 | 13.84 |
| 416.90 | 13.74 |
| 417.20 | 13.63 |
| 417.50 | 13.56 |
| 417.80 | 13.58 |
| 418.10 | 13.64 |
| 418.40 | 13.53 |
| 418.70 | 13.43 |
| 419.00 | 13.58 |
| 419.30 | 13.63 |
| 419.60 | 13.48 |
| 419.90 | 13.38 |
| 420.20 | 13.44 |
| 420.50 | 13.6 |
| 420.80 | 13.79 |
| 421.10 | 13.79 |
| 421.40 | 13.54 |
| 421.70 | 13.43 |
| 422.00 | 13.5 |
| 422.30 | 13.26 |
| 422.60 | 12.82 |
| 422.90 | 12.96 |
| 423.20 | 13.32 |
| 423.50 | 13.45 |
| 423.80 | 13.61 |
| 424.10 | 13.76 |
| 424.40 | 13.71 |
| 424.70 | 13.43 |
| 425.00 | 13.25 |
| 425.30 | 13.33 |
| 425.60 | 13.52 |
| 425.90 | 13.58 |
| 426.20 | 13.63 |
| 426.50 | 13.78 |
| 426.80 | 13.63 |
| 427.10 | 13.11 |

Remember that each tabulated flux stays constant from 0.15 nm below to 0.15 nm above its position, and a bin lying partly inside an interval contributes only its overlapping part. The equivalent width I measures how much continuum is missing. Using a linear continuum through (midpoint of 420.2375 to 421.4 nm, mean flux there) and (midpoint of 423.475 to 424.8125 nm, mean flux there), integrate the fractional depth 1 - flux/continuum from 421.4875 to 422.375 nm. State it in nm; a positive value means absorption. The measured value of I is 0.02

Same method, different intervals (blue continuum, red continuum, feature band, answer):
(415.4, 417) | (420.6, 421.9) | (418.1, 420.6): 0.03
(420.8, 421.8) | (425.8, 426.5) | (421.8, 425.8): 0.07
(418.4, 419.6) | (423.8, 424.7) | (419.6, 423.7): 0.06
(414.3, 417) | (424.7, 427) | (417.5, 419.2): 0.02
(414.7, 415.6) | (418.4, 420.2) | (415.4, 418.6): 0.01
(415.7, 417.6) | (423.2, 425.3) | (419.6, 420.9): 0.01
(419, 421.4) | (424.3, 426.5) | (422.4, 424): 0.03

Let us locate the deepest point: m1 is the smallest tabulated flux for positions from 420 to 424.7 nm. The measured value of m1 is 12.82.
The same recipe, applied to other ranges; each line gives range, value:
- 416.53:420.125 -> 13.38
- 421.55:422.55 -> 13.26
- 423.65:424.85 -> 13.43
